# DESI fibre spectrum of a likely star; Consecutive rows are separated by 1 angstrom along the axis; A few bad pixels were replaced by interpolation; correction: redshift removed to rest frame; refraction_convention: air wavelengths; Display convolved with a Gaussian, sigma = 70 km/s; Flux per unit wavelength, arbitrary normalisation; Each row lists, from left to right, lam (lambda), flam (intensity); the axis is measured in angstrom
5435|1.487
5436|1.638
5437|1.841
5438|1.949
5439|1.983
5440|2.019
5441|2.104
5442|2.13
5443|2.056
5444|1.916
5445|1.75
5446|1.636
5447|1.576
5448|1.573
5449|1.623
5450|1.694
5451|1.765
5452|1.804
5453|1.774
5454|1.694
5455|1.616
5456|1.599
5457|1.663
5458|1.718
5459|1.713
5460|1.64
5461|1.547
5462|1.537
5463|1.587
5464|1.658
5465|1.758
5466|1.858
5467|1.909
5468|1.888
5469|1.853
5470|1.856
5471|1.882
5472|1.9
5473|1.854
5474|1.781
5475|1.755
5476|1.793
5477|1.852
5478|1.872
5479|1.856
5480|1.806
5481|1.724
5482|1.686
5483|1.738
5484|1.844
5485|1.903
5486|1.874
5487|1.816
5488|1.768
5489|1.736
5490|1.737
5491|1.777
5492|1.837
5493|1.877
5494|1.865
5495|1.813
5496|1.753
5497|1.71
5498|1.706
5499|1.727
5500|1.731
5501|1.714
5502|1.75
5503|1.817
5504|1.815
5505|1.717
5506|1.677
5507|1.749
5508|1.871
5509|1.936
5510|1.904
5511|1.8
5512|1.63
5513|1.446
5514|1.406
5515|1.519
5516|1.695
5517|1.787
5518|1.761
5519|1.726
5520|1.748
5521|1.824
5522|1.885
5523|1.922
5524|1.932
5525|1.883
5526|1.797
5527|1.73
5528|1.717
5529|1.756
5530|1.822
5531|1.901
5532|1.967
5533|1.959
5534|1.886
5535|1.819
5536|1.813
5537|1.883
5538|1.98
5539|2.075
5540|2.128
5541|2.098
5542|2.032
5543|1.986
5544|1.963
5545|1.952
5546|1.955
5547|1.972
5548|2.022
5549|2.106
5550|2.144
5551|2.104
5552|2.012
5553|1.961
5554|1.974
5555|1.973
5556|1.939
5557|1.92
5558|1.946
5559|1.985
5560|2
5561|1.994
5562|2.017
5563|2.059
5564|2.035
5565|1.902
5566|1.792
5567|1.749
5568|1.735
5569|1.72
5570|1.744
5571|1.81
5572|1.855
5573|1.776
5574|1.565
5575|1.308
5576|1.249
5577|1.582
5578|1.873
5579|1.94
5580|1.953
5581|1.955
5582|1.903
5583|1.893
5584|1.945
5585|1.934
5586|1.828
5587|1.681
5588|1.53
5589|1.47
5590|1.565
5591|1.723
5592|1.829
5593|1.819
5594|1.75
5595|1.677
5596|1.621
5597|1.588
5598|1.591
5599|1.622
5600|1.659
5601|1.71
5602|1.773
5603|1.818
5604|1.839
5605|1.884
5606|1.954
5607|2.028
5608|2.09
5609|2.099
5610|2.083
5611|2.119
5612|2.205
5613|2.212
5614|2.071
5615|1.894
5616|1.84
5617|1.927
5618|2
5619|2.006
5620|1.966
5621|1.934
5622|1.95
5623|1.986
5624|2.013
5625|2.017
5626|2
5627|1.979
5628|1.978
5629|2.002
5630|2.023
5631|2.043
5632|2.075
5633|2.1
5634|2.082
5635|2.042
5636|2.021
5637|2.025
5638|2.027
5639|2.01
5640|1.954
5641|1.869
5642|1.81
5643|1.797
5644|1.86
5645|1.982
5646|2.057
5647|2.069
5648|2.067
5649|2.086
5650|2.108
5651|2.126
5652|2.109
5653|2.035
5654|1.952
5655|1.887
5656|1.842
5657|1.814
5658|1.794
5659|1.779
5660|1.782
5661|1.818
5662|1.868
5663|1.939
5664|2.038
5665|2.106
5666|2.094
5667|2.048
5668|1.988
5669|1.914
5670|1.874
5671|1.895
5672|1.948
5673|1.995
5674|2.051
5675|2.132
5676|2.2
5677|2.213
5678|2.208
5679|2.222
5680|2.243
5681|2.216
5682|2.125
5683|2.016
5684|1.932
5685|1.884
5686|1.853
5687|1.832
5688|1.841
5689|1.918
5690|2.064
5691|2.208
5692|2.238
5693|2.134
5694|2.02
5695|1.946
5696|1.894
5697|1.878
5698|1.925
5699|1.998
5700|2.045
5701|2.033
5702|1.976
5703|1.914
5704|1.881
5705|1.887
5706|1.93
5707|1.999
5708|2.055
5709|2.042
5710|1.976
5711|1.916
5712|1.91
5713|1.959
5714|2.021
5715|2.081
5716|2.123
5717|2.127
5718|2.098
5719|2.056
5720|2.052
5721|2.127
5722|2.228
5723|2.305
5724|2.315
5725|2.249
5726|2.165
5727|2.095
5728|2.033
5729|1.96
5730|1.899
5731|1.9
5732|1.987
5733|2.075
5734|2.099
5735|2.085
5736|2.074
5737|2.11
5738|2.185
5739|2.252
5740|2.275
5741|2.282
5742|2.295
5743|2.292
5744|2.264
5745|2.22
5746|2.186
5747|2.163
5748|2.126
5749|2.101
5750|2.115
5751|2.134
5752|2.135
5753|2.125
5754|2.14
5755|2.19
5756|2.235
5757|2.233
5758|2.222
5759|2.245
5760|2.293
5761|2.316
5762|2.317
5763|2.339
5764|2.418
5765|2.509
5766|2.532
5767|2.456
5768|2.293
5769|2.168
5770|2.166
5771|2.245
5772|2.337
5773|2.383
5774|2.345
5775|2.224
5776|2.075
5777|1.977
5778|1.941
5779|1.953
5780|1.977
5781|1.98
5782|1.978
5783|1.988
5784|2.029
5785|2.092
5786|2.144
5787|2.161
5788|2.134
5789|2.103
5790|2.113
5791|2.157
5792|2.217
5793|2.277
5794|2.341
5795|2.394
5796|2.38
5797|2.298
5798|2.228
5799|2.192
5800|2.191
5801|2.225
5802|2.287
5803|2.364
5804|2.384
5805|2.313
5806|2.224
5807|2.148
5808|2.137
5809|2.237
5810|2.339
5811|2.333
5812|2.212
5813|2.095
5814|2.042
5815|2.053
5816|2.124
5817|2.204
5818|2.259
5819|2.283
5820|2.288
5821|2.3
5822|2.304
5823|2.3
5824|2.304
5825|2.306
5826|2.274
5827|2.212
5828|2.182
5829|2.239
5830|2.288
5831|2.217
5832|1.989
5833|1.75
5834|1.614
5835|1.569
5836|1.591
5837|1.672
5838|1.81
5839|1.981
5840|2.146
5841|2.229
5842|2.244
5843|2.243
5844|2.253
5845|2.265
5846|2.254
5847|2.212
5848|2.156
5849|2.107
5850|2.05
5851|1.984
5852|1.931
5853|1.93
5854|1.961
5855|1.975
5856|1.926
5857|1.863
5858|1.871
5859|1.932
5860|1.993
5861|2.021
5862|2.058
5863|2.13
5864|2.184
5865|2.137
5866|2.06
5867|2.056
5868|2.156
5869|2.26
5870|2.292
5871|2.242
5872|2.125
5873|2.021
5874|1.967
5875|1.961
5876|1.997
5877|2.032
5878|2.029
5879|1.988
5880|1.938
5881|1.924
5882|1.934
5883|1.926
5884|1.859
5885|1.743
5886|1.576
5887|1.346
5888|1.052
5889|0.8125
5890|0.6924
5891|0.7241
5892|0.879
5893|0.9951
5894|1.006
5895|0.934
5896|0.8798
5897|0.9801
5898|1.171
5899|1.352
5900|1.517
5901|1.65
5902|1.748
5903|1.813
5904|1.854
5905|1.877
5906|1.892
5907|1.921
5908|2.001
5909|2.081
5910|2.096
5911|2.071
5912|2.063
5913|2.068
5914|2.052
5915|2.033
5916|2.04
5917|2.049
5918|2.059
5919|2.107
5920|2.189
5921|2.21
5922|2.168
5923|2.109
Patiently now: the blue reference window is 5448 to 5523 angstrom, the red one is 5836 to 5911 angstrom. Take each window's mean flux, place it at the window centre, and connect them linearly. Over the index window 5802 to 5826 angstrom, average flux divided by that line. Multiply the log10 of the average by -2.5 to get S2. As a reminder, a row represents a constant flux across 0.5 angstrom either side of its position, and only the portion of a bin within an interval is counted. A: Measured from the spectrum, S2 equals -0.23 mag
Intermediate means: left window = 1.76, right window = 1.82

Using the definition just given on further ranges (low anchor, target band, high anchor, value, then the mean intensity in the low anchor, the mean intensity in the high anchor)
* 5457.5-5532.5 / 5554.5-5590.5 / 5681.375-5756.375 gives 0.04 mag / 1.77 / 2.07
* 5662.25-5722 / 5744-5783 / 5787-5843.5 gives -0.05 mag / 2.02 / 2.17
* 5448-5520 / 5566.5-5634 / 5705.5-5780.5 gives 0.05 mag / 1.75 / 2.16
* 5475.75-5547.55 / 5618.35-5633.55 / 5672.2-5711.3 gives -0.03 mag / 1.82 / 2.02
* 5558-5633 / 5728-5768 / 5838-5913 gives -0.19 mag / 1.86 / 1.83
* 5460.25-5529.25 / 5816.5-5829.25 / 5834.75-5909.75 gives -0.24 mag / 1.77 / 1.81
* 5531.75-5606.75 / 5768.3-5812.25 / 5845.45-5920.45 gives -0.19 mag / 1.85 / 1.82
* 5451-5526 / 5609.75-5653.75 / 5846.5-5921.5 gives -0.13 mag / 1.76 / 1.82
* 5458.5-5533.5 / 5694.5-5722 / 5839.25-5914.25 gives -0.11 mag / 1.78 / 1.84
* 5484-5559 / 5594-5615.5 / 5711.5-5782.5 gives 0.05 mag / 1.85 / 2.17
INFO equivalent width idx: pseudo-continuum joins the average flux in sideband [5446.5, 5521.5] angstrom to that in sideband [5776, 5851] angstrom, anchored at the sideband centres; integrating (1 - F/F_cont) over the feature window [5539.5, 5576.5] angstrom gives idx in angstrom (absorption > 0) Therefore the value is -1.4 angstrom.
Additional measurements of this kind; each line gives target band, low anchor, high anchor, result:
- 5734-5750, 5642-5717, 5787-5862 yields -1.0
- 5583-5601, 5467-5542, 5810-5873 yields 1.8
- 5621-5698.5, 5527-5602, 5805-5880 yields -2.7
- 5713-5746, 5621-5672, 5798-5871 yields -1.5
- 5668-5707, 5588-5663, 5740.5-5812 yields 0.5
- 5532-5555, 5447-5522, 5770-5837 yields -2.1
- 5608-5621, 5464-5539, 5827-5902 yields -1.6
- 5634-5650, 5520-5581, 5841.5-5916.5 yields -1.0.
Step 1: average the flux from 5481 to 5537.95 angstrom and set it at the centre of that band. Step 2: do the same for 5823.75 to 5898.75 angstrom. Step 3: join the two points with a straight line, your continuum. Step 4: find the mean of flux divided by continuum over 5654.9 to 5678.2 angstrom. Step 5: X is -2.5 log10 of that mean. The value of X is -0.085 mag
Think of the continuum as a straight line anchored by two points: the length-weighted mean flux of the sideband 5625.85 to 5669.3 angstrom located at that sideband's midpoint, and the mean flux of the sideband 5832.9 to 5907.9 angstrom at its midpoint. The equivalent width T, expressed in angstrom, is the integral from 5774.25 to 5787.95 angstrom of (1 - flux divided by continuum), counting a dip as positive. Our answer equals -1.3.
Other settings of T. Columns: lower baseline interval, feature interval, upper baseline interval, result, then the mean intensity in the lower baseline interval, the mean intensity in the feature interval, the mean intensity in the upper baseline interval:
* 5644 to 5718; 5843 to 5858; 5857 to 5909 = -2.5 angstrom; 2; 2.06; 1.72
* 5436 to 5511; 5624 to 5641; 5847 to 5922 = -2.1 angstrom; 1.79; 2.02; 1.82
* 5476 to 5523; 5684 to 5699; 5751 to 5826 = 0.7 angstrom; 1.77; 1.97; 2.22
